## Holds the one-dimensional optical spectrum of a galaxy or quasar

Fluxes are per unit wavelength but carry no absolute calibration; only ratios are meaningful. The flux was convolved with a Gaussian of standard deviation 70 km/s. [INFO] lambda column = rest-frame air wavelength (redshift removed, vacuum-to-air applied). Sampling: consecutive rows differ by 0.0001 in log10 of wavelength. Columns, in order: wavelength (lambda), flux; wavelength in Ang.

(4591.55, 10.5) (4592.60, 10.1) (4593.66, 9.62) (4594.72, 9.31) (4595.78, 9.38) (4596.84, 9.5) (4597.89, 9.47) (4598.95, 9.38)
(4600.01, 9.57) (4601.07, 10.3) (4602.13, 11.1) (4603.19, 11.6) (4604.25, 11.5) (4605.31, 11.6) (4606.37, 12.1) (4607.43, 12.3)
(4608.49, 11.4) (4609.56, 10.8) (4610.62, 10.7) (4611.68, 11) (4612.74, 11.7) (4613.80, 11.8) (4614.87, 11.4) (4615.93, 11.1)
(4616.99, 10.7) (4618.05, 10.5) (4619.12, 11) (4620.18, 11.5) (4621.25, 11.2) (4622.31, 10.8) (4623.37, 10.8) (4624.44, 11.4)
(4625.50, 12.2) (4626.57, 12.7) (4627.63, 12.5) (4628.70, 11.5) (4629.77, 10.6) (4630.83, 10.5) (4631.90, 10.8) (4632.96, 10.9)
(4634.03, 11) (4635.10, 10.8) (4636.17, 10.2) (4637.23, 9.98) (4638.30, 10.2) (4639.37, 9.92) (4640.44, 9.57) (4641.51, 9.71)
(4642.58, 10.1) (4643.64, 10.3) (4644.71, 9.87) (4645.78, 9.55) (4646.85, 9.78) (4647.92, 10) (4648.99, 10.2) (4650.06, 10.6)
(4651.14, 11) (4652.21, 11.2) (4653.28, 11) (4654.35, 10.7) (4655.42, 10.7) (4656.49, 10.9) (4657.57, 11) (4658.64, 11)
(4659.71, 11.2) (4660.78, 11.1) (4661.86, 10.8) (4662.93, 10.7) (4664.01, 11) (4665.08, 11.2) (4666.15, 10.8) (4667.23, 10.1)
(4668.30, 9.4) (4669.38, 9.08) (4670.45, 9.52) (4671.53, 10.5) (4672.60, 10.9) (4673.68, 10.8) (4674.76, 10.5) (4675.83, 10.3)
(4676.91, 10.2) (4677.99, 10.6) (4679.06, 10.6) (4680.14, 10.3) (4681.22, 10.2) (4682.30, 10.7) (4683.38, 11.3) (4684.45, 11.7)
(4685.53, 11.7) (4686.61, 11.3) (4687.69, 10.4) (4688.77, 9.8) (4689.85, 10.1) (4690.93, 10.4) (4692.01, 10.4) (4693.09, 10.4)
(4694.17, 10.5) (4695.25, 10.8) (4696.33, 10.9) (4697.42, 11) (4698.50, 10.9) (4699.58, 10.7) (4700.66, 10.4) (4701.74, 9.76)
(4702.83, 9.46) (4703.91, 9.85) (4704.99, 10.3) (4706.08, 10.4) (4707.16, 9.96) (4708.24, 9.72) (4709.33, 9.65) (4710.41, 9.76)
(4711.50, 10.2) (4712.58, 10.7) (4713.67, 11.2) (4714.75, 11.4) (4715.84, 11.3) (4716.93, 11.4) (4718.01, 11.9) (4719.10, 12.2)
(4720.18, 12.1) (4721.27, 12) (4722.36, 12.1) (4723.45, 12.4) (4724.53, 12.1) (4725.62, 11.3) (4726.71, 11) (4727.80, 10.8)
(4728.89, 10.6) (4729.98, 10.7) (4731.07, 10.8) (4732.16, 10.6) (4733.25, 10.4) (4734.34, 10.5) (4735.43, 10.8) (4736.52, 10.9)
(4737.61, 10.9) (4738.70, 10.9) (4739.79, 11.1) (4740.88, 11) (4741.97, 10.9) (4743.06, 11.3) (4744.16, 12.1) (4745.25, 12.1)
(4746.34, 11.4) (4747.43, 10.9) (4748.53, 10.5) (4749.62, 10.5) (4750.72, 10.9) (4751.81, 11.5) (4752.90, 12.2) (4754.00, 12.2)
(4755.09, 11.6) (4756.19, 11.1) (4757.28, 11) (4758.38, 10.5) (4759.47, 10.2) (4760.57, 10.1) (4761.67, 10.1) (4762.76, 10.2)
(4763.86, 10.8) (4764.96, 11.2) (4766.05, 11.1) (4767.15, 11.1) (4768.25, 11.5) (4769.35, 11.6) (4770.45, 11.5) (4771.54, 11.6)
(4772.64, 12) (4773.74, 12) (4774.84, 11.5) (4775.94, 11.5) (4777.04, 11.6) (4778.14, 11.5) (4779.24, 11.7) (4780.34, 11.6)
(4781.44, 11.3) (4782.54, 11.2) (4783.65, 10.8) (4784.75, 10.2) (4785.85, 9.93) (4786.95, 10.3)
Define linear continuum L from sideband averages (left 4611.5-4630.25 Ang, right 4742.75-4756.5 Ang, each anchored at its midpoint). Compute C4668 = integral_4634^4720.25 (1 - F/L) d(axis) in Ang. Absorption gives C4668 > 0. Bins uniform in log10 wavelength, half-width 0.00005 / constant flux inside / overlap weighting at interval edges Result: 6.47 Ang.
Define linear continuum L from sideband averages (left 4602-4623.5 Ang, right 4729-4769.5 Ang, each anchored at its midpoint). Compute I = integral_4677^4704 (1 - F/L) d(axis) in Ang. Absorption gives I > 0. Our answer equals 1.3 Ang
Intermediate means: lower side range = 11.3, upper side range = 11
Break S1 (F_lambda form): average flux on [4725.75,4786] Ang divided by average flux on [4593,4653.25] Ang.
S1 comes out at 1.03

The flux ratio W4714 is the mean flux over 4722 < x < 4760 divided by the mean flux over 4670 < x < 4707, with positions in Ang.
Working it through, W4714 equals 1.1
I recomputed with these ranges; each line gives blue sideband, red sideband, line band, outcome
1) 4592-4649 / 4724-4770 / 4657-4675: 0.4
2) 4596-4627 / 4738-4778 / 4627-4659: 1.6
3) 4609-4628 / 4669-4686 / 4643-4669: 0.6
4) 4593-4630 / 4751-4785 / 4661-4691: 1.5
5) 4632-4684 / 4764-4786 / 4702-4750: 0.1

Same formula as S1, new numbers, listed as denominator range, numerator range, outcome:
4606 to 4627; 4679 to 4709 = 0.92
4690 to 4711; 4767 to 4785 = 1.11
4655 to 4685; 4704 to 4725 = 1.04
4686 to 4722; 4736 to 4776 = 1.05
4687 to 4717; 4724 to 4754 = 1.06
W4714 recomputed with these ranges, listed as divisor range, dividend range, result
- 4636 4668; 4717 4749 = 1.07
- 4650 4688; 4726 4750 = 1.02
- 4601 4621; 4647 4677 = 0.94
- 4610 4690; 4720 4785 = 1.04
